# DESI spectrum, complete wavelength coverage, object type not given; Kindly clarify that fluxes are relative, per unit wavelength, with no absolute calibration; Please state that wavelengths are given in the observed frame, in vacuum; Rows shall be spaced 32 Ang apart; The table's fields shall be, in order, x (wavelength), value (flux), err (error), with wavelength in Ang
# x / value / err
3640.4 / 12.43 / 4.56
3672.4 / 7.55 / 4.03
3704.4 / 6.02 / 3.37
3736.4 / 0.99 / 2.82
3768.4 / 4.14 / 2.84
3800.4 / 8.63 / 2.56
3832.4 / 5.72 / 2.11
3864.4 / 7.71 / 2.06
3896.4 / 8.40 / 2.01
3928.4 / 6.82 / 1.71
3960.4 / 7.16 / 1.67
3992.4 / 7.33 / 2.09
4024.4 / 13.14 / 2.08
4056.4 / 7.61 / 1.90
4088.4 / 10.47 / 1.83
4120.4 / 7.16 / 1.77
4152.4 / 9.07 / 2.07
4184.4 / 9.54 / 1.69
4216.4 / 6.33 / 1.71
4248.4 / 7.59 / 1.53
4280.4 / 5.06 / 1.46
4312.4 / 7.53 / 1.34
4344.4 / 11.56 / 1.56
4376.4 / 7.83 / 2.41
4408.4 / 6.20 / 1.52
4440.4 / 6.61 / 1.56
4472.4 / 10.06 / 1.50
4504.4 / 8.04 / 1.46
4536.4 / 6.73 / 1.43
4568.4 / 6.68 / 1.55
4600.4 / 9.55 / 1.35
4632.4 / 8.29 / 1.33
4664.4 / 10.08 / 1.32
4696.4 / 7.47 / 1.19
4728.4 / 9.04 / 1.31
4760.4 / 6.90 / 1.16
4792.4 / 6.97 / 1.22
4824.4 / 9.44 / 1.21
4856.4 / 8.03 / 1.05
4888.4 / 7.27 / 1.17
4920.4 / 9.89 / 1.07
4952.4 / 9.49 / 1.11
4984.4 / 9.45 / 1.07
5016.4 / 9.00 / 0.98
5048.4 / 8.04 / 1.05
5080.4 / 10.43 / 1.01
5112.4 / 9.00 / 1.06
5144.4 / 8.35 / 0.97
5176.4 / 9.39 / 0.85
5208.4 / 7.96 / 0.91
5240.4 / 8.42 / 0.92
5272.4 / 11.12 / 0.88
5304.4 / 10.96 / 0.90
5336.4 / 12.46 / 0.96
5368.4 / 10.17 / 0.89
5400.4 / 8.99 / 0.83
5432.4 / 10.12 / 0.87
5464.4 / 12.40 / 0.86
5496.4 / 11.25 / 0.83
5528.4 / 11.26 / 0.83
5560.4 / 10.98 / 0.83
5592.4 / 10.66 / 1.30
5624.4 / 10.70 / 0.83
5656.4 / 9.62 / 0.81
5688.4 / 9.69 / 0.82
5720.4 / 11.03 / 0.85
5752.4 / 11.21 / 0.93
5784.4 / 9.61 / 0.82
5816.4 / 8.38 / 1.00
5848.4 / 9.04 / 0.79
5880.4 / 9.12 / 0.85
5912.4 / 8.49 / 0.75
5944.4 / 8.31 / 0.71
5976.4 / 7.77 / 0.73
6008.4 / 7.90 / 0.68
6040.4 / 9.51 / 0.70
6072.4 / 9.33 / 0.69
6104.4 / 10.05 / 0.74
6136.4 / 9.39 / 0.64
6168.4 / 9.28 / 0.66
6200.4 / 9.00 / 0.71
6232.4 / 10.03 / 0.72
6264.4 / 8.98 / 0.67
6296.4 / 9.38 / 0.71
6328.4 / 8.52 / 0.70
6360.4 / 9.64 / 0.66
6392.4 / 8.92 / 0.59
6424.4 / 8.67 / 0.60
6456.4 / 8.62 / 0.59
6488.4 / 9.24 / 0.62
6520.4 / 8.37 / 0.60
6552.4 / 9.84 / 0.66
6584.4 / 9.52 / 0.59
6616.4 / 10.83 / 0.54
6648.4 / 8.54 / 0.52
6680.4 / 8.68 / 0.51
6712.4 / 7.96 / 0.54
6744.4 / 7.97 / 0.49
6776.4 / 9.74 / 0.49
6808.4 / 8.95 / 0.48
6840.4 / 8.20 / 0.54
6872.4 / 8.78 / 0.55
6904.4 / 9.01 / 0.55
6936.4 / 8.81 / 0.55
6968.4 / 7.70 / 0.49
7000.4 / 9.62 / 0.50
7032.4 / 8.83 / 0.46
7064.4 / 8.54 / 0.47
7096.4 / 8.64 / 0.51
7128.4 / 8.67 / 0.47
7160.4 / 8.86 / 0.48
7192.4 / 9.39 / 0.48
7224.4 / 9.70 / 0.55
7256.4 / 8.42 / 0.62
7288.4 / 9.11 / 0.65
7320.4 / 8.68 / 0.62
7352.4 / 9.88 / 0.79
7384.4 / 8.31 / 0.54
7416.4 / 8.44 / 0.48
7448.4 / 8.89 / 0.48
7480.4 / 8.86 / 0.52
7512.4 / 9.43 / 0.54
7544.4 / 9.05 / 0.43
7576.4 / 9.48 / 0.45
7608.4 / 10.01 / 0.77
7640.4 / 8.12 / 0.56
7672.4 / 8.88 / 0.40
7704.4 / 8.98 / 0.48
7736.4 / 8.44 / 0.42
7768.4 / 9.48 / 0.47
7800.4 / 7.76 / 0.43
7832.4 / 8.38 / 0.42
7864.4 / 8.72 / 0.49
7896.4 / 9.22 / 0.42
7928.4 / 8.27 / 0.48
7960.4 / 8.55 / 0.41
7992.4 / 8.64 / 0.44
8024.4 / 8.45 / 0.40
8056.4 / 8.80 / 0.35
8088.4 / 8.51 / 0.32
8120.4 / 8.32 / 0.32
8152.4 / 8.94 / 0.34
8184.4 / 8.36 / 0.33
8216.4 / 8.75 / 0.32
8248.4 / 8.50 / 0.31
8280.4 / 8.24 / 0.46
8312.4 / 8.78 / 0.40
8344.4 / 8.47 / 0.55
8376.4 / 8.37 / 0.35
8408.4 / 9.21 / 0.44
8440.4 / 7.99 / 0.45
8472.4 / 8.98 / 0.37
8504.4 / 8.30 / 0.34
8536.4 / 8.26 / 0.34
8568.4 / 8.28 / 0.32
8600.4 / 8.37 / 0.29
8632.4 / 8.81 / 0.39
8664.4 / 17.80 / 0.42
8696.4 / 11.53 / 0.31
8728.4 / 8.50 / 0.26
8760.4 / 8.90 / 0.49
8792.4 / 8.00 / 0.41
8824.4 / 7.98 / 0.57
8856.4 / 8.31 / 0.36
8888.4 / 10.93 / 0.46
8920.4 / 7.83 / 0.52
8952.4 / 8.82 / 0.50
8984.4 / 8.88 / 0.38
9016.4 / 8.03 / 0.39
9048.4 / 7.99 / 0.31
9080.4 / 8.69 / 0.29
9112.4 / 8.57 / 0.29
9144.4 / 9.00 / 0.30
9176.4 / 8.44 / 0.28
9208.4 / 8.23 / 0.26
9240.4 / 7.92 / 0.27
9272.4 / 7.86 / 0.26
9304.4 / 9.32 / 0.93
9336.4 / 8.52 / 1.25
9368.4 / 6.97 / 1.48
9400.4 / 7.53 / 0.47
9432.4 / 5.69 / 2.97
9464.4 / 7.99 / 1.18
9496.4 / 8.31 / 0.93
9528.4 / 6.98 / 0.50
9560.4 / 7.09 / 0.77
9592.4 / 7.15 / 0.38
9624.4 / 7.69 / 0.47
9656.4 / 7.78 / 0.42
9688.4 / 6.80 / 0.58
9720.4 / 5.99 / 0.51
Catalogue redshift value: 0.321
